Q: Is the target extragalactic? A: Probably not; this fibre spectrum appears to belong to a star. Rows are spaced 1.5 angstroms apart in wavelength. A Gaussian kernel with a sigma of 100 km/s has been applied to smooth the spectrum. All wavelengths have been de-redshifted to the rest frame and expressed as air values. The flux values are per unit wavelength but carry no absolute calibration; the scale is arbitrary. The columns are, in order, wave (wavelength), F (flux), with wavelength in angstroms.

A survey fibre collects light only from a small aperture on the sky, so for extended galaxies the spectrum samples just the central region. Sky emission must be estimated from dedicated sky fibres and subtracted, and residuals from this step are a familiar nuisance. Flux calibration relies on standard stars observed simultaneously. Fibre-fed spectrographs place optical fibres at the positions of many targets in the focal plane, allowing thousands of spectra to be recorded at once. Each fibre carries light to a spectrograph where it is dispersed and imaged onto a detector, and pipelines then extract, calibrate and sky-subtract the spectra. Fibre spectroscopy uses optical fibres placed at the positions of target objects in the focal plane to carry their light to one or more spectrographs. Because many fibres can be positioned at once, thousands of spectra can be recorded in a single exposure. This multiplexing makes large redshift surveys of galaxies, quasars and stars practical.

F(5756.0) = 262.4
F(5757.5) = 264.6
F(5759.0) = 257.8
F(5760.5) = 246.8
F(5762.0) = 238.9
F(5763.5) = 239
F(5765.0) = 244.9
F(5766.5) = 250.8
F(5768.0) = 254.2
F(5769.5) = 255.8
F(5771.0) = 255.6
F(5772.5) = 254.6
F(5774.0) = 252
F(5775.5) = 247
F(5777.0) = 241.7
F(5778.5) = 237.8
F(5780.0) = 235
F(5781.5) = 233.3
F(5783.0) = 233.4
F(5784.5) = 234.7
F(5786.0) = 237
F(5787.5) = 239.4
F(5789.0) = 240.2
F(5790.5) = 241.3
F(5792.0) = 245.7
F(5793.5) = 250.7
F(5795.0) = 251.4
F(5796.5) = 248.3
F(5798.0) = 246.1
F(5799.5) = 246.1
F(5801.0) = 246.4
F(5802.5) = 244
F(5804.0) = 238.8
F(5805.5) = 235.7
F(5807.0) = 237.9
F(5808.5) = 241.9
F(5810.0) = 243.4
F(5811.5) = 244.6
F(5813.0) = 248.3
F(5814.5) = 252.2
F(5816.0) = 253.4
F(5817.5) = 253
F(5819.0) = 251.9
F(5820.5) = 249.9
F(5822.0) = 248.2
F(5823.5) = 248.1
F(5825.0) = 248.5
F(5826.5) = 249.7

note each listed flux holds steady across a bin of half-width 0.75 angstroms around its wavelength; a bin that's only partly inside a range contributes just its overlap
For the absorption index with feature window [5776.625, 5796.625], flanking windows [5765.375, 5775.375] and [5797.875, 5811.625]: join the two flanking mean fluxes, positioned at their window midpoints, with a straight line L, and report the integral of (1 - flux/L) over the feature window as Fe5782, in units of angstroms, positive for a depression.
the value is 0.6 angstroms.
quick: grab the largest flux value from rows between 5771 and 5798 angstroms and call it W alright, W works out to 255.6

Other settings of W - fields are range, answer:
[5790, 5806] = 251.4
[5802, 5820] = 253.4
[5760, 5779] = 255.8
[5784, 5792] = 245.7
